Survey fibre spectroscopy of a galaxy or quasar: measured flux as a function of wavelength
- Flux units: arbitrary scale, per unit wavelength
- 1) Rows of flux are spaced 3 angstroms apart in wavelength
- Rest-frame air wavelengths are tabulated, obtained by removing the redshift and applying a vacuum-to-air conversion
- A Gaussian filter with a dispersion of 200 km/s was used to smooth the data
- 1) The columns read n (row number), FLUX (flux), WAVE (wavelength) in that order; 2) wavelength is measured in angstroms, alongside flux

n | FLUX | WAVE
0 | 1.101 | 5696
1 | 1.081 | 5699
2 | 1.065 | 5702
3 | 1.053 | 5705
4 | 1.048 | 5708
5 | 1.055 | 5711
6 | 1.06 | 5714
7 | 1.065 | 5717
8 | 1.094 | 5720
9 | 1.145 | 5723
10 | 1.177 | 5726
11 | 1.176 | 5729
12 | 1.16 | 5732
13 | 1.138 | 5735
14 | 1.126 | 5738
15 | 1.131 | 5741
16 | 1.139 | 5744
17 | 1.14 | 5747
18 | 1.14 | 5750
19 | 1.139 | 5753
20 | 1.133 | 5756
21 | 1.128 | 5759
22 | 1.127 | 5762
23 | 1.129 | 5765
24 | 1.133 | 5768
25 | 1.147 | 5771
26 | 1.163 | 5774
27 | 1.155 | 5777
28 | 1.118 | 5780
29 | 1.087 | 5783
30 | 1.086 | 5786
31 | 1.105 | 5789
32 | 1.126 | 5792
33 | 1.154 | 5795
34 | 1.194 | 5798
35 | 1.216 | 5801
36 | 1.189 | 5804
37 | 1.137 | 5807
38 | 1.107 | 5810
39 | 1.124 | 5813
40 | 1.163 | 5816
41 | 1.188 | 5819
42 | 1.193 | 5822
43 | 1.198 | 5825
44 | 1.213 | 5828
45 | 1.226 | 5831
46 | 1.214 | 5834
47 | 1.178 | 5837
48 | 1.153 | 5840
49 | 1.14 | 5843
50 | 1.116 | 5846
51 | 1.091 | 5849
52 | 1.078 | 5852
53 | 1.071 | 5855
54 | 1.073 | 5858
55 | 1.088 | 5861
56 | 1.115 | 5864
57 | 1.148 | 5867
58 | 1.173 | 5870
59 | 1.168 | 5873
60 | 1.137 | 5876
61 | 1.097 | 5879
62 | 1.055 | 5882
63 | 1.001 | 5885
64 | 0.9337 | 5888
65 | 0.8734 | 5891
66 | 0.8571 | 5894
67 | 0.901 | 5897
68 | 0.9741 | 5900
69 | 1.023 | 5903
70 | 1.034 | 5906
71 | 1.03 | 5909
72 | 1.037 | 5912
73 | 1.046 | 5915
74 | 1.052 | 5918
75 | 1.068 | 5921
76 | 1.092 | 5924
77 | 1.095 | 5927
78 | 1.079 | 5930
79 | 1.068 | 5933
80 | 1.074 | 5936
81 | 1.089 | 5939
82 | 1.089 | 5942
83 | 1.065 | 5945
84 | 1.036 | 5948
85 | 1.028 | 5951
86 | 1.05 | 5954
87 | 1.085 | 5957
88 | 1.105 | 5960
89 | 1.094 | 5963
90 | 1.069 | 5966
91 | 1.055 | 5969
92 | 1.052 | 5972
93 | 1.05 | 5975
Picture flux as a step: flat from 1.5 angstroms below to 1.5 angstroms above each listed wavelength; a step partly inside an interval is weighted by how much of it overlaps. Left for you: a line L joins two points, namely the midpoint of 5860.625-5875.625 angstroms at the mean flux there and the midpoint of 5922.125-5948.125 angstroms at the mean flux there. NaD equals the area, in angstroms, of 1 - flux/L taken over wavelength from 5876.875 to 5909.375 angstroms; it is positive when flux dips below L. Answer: 4.0 angstroms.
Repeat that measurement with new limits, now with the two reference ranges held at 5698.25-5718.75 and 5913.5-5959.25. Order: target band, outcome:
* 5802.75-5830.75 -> -2.8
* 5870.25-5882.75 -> -0.7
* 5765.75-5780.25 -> -1.1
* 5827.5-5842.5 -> -1.8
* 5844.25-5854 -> -0.3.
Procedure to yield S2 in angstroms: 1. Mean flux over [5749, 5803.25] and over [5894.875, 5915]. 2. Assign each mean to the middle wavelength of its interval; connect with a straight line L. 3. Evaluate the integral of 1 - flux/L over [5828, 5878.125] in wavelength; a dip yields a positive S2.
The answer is -3.9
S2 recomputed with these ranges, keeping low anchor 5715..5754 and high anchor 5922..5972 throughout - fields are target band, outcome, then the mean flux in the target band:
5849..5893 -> 1.0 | 1.07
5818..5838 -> -1.7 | 1.2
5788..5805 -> -0.7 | 1.17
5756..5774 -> -0.1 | 1.14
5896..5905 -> 0.9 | 0.973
